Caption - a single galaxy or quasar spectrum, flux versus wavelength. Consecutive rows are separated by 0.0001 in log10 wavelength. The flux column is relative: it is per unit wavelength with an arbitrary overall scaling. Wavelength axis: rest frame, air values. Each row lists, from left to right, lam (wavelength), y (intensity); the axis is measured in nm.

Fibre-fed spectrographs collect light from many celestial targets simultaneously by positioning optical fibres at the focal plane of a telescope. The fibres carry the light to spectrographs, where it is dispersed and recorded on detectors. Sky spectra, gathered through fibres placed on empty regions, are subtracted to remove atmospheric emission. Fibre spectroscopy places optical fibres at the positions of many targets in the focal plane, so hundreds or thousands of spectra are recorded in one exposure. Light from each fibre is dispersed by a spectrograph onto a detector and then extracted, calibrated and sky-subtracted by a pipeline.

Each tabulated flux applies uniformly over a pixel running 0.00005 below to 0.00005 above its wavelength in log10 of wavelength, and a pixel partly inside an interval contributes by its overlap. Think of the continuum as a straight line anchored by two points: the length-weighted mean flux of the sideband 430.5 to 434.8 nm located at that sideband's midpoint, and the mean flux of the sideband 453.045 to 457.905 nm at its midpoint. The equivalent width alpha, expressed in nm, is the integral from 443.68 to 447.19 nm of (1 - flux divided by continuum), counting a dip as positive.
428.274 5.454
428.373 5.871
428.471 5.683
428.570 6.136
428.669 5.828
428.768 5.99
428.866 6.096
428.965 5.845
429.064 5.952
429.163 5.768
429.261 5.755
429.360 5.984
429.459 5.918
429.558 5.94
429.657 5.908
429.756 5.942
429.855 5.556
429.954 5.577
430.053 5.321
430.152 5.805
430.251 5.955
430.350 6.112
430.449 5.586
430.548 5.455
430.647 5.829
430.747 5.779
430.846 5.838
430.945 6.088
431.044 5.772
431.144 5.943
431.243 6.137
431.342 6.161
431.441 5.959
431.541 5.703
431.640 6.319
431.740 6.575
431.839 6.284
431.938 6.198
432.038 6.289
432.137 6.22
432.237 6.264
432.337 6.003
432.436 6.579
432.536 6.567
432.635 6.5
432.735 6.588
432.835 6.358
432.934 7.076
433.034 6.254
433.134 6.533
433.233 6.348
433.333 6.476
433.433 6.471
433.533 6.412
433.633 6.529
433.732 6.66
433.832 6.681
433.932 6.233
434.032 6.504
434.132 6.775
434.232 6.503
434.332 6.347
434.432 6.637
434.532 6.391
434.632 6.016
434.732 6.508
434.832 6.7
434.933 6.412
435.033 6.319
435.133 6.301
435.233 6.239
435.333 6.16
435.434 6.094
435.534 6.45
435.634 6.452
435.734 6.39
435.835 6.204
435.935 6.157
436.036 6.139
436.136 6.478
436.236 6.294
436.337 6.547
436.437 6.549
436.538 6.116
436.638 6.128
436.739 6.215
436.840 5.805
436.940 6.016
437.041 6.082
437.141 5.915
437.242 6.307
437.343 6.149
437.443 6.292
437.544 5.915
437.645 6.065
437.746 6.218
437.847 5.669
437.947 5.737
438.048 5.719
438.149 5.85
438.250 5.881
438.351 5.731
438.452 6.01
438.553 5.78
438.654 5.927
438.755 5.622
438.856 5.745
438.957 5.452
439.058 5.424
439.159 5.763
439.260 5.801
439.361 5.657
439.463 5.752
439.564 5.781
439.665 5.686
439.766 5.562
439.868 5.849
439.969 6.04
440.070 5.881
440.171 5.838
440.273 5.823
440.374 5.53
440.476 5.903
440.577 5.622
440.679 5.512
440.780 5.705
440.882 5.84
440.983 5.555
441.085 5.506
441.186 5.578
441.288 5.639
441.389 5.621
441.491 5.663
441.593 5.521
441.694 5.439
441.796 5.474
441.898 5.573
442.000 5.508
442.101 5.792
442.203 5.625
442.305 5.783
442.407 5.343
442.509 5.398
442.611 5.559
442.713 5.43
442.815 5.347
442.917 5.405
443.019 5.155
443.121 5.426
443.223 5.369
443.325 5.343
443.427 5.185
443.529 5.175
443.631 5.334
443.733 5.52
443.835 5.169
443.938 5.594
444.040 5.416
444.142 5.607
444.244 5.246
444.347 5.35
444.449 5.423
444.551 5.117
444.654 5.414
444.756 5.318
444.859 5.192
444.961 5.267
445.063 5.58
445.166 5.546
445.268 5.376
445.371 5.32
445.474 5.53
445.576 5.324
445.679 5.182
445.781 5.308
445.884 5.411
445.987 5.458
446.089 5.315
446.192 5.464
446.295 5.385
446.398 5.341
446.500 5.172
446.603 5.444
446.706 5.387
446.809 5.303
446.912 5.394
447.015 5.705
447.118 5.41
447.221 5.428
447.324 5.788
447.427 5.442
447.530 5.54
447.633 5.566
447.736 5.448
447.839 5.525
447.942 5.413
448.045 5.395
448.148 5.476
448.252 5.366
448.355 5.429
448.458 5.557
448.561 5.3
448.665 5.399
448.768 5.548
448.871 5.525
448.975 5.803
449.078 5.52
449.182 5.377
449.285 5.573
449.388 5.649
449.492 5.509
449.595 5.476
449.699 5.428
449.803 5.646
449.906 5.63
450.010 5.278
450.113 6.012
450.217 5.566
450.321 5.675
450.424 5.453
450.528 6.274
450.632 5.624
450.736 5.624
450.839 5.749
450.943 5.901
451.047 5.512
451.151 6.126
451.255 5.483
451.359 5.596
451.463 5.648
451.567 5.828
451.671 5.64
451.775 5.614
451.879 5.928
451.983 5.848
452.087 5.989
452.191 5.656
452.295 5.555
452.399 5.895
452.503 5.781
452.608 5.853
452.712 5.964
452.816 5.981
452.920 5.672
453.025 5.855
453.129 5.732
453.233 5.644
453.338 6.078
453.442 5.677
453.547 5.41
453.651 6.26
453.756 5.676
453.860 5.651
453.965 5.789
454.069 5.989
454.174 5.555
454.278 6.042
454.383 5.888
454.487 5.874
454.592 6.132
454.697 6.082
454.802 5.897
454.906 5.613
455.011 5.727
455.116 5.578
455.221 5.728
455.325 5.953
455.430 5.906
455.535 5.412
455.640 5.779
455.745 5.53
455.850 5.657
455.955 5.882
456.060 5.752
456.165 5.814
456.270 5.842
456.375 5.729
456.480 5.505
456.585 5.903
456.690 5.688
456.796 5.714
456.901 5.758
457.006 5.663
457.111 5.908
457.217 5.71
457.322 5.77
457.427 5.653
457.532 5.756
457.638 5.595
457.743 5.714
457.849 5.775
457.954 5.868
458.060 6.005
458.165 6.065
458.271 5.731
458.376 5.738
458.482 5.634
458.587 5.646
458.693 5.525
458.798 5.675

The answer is 0.36 nm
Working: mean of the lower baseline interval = 6.3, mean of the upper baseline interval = 5.77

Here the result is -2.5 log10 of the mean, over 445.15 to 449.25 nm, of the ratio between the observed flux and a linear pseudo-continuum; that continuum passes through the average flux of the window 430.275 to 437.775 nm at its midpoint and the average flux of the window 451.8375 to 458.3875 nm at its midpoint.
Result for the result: 0.10 mag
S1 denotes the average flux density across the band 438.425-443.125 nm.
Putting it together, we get 5.63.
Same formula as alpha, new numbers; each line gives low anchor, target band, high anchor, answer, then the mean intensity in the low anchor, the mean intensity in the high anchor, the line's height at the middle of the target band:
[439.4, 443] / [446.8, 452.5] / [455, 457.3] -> 0.082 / 5.63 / 5.73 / 5.69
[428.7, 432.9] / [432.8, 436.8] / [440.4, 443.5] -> -0.384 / 6.01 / 5.52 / 5.84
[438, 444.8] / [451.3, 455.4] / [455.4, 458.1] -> -0.072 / 5.58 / 5.74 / 5.7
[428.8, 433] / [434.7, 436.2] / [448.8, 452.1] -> -0.096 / 6.04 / 5.67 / 5.95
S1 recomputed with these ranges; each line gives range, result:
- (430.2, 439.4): 6.17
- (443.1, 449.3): 5.41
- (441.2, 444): 5.46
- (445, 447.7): 5.43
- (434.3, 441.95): 5.95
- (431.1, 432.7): 6.24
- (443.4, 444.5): 5.37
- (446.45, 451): 5.54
